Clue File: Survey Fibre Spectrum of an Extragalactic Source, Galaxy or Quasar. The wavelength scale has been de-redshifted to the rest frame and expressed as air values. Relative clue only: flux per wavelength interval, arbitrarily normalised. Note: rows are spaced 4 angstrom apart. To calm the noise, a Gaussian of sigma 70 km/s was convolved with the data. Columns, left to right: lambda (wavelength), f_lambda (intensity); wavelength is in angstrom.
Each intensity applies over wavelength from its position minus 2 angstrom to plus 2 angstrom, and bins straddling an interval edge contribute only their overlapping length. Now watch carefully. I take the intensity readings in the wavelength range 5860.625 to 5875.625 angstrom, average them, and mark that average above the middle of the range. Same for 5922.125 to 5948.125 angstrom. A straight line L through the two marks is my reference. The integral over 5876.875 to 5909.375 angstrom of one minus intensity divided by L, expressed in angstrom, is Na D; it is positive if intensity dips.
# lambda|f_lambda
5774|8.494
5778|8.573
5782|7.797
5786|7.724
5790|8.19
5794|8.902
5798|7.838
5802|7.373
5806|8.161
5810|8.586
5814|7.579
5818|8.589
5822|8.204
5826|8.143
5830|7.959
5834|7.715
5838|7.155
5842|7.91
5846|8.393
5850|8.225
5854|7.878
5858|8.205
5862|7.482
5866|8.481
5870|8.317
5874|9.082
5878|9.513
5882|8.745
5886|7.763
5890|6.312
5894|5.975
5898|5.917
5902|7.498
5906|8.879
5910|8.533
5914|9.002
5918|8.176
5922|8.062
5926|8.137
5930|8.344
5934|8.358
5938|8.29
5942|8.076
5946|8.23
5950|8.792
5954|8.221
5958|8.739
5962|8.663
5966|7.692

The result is 2.9 angstrom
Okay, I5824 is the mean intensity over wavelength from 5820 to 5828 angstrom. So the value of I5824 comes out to 8.17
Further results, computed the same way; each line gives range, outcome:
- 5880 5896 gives 7.2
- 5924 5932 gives 8.24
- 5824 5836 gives 7.94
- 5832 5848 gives 7.79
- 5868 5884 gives 8.91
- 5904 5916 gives 8.8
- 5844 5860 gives 8.18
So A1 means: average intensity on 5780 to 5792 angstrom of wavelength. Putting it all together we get 7.9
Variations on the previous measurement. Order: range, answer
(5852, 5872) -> 8.07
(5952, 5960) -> 8.48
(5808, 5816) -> 8.08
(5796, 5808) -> 7.79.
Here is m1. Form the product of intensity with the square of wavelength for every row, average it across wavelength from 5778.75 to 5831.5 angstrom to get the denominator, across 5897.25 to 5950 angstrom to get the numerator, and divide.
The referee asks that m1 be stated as 1.1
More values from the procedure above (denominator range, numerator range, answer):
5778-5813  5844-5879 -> 1.06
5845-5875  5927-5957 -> 1.04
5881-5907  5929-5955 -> 1.18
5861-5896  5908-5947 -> 1.06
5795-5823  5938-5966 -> 1.09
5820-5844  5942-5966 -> 1.12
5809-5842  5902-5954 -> 1.09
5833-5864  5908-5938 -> 1.09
